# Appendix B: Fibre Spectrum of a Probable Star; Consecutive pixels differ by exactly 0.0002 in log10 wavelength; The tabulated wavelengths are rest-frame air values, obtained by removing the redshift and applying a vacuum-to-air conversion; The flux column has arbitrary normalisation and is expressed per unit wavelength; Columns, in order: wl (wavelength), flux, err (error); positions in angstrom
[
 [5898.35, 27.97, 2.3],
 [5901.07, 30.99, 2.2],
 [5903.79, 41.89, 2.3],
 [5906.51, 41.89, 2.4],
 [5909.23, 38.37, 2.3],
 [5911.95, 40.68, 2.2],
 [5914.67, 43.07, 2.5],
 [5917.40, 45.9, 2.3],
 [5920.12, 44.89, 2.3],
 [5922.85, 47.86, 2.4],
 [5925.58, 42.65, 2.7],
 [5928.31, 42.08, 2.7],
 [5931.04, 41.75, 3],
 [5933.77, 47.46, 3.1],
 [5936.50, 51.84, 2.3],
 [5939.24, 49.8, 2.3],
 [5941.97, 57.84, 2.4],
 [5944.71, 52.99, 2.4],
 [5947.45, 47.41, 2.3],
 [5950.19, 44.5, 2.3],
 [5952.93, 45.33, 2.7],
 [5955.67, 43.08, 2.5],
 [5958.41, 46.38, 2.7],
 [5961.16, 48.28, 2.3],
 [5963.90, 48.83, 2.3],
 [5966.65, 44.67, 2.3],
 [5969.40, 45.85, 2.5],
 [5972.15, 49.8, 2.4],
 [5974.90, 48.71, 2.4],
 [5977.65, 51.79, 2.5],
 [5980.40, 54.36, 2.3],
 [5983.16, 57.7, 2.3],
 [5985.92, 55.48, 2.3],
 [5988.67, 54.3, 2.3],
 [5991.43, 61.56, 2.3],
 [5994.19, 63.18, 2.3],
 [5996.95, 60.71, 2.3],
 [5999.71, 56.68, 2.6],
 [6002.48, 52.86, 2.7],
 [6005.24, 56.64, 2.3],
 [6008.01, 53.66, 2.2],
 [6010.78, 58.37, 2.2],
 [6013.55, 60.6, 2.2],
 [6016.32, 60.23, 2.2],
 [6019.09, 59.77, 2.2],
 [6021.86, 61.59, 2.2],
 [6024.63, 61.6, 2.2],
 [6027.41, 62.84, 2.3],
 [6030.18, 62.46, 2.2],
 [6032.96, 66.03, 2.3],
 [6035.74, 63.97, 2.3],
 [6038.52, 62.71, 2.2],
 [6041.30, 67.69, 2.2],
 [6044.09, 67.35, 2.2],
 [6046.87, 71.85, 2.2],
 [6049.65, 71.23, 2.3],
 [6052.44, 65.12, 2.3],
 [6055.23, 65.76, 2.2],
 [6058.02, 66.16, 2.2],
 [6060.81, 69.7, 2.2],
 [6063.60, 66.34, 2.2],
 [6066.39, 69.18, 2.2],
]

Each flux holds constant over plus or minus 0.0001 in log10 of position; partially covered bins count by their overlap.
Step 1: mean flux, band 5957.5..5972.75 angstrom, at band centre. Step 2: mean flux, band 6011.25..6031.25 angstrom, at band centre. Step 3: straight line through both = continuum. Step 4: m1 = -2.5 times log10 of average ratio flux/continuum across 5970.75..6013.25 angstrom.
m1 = -0.04 mag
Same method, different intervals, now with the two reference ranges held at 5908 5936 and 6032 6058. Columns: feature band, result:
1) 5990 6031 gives 0.02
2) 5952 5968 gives 0.11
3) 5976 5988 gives 0.01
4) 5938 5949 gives -0.09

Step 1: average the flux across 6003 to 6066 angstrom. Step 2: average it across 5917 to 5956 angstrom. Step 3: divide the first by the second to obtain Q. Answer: 1.35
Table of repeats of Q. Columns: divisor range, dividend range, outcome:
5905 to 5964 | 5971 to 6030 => 1.25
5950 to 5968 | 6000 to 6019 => 1.24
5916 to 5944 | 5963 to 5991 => 1.09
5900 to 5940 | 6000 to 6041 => 1.39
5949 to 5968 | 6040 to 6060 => 1.48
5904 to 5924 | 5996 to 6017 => 1.33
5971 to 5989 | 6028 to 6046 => 1.23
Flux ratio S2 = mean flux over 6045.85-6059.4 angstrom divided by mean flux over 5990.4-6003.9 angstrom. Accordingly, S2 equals 1.15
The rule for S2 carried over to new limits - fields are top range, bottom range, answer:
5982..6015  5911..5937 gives 1.29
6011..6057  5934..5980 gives 1.32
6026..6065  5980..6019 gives 1.15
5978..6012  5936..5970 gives 1.18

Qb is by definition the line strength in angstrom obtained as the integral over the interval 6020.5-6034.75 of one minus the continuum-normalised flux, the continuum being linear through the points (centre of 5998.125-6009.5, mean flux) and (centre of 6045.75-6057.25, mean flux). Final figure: -0.3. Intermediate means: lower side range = 55.1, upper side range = 68.3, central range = 62.9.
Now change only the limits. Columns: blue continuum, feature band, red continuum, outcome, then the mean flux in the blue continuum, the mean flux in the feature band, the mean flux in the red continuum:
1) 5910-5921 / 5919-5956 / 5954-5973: -2.0 angstrom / 43.3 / 47.2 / 46.6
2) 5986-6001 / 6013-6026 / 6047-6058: 0.4 angstrom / 59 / 60.8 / 67.7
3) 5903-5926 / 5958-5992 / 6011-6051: 1.8 angstrom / 43.1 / 51.3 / 64.1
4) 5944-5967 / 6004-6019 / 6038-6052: 0.5 angstrom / 46.8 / 58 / 68.3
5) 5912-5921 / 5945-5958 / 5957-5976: 0.2 angstrom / 44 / 45.8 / 47.5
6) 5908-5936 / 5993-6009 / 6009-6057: 0.2 angstrom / 43.8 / 57.3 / 64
